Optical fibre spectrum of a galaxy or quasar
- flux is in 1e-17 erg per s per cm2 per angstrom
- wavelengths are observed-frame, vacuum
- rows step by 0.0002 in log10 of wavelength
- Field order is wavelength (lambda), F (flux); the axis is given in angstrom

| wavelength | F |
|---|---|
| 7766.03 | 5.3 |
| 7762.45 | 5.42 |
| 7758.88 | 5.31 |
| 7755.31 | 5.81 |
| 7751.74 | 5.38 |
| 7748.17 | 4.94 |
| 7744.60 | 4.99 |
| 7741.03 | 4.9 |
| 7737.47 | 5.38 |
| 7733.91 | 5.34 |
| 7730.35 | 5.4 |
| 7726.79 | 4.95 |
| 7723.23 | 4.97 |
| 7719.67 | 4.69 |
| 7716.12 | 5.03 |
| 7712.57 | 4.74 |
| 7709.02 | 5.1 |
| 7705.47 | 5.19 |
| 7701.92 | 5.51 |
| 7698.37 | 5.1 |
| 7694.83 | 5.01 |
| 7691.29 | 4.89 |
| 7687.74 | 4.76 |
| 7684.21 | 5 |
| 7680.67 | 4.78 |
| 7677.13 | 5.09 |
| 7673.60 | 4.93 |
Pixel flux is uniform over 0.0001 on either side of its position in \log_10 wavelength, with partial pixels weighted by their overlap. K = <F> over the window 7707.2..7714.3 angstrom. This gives 4.92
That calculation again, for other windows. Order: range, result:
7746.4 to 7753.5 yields 5.16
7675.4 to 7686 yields 4.96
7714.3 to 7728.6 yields 4.91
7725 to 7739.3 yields 5.27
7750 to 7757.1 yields 5.6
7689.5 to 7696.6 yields 4.95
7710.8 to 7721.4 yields 4.82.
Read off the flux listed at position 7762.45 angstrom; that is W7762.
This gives 5.42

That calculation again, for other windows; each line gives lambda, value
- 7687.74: 4.76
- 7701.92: 5.51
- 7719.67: 4.69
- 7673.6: 4.93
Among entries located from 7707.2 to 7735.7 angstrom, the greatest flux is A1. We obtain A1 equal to 5.4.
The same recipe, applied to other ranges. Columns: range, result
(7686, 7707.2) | 5.51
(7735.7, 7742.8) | 5.38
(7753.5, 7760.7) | 5.81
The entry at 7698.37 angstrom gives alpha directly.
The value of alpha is 5.1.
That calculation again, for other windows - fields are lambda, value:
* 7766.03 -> 5.3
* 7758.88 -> 5.31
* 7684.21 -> 5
